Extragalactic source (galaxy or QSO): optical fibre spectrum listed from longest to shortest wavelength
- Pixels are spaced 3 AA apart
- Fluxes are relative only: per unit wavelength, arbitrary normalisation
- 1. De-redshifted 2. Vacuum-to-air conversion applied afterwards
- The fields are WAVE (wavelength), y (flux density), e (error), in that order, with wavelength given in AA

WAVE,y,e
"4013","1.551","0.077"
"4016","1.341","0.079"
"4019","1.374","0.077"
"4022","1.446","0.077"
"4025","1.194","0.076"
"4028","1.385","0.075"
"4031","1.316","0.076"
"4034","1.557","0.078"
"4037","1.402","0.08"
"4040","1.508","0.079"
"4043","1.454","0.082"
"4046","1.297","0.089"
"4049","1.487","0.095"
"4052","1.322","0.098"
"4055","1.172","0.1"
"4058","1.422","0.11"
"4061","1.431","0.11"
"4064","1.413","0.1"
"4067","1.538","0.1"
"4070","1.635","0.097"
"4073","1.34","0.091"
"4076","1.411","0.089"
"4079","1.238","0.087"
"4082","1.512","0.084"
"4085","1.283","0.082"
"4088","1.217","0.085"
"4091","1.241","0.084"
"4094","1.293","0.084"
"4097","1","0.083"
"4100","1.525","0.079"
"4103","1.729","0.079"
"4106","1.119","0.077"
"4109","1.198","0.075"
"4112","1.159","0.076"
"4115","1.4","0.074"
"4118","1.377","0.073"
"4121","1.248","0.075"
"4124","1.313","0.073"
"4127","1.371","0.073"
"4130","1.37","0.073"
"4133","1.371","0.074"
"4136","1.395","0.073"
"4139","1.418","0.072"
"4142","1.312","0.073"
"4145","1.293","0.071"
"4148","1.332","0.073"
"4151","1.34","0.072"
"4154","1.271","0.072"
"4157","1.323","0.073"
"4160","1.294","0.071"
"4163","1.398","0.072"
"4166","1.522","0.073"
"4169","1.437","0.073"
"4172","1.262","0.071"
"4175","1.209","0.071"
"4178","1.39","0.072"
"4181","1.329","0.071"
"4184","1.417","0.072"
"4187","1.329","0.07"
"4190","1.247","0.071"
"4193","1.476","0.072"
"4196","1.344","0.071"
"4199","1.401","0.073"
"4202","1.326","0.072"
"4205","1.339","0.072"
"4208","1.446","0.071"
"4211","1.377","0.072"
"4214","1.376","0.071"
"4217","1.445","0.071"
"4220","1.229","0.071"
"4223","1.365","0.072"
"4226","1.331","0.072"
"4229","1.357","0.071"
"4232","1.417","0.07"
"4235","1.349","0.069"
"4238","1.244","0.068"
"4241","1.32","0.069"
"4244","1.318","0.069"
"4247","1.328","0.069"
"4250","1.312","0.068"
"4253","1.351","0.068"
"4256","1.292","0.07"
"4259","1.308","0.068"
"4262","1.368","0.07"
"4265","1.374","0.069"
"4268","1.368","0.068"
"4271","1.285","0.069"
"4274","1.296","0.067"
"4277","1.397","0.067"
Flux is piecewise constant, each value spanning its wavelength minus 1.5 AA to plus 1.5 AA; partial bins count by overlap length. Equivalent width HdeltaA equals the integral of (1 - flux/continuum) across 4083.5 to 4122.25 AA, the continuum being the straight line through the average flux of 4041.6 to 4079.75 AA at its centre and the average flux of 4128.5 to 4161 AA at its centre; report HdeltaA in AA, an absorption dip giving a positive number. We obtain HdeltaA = 2.19 AA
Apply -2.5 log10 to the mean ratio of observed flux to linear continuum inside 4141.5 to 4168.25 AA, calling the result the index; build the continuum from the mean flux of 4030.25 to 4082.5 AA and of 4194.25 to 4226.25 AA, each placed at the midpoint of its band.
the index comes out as 0.03 mag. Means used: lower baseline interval 1.41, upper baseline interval 1.36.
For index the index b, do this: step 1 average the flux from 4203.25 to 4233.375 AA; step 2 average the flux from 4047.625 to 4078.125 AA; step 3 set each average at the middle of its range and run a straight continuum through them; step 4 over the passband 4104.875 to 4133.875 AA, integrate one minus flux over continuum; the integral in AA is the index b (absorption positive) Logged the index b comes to 2.1 AA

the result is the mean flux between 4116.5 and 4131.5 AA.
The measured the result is 1.34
